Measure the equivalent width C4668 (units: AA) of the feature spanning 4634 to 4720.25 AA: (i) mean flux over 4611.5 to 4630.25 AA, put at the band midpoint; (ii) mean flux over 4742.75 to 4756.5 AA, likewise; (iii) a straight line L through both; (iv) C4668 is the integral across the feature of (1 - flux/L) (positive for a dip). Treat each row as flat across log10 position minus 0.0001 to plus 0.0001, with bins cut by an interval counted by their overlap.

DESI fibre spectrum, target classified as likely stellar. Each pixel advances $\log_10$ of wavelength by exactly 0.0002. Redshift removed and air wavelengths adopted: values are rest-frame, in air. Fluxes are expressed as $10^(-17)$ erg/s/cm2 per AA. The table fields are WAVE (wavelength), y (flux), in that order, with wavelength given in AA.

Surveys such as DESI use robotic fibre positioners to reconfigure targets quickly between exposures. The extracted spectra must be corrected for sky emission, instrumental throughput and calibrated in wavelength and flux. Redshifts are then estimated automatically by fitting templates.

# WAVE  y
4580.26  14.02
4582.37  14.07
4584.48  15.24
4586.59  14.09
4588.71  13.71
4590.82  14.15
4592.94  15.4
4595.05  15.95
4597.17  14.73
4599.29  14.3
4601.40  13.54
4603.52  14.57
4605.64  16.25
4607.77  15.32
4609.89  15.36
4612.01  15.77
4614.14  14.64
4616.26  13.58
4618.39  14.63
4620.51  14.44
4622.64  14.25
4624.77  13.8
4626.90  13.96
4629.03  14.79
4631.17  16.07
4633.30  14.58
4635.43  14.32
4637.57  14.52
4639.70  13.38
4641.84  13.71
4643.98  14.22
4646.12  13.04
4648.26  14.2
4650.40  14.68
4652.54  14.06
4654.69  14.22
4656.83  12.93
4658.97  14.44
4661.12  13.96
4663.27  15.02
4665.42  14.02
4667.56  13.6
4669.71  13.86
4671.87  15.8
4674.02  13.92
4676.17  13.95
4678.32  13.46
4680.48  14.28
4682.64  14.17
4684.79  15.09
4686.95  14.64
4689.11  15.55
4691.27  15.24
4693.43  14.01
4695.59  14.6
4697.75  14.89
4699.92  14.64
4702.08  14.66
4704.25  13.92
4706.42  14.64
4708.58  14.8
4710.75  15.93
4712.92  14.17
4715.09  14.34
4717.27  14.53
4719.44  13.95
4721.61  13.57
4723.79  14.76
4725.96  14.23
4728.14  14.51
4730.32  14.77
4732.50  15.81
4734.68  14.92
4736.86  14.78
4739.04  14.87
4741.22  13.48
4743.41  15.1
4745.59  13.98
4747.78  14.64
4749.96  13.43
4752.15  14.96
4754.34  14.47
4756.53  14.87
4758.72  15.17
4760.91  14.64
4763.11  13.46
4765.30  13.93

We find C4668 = 0.5 AA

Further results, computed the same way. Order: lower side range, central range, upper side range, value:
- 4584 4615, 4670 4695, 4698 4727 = 0.1 AA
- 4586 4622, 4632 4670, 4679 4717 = 1.7 AA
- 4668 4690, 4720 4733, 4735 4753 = -0.1 AA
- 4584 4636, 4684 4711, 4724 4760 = -0.2 AA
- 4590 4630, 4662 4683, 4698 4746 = 0.6 AA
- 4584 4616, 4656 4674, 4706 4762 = 0.6 AA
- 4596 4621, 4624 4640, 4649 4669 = 0.0 AA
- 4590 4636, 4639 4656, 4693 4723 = 0.8 AA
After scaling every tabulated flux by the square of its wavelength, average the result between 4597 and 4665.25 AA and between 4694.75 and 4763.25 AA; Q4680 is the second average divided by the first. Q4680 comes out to 1.05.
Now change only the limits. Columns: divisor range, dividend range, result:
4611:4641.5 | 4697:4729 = 1.04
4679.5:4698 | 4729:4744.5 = 1.03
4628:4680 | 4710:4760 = 1.06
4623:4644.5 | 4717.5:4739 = 1.06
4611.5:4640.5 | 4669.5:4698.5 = 1.03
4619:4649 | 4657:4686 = 1.02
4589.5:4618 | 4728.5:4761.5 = 1.05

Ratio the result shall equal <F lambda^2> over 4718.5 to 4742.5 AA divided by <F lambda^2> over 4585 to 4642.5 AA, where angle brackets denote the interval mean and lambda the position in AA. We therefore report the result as 1.0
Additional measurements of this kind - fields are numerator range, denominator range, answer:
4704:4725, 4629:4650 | 1.05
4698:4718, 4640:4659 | 1.08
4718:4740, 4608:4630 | 1.05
